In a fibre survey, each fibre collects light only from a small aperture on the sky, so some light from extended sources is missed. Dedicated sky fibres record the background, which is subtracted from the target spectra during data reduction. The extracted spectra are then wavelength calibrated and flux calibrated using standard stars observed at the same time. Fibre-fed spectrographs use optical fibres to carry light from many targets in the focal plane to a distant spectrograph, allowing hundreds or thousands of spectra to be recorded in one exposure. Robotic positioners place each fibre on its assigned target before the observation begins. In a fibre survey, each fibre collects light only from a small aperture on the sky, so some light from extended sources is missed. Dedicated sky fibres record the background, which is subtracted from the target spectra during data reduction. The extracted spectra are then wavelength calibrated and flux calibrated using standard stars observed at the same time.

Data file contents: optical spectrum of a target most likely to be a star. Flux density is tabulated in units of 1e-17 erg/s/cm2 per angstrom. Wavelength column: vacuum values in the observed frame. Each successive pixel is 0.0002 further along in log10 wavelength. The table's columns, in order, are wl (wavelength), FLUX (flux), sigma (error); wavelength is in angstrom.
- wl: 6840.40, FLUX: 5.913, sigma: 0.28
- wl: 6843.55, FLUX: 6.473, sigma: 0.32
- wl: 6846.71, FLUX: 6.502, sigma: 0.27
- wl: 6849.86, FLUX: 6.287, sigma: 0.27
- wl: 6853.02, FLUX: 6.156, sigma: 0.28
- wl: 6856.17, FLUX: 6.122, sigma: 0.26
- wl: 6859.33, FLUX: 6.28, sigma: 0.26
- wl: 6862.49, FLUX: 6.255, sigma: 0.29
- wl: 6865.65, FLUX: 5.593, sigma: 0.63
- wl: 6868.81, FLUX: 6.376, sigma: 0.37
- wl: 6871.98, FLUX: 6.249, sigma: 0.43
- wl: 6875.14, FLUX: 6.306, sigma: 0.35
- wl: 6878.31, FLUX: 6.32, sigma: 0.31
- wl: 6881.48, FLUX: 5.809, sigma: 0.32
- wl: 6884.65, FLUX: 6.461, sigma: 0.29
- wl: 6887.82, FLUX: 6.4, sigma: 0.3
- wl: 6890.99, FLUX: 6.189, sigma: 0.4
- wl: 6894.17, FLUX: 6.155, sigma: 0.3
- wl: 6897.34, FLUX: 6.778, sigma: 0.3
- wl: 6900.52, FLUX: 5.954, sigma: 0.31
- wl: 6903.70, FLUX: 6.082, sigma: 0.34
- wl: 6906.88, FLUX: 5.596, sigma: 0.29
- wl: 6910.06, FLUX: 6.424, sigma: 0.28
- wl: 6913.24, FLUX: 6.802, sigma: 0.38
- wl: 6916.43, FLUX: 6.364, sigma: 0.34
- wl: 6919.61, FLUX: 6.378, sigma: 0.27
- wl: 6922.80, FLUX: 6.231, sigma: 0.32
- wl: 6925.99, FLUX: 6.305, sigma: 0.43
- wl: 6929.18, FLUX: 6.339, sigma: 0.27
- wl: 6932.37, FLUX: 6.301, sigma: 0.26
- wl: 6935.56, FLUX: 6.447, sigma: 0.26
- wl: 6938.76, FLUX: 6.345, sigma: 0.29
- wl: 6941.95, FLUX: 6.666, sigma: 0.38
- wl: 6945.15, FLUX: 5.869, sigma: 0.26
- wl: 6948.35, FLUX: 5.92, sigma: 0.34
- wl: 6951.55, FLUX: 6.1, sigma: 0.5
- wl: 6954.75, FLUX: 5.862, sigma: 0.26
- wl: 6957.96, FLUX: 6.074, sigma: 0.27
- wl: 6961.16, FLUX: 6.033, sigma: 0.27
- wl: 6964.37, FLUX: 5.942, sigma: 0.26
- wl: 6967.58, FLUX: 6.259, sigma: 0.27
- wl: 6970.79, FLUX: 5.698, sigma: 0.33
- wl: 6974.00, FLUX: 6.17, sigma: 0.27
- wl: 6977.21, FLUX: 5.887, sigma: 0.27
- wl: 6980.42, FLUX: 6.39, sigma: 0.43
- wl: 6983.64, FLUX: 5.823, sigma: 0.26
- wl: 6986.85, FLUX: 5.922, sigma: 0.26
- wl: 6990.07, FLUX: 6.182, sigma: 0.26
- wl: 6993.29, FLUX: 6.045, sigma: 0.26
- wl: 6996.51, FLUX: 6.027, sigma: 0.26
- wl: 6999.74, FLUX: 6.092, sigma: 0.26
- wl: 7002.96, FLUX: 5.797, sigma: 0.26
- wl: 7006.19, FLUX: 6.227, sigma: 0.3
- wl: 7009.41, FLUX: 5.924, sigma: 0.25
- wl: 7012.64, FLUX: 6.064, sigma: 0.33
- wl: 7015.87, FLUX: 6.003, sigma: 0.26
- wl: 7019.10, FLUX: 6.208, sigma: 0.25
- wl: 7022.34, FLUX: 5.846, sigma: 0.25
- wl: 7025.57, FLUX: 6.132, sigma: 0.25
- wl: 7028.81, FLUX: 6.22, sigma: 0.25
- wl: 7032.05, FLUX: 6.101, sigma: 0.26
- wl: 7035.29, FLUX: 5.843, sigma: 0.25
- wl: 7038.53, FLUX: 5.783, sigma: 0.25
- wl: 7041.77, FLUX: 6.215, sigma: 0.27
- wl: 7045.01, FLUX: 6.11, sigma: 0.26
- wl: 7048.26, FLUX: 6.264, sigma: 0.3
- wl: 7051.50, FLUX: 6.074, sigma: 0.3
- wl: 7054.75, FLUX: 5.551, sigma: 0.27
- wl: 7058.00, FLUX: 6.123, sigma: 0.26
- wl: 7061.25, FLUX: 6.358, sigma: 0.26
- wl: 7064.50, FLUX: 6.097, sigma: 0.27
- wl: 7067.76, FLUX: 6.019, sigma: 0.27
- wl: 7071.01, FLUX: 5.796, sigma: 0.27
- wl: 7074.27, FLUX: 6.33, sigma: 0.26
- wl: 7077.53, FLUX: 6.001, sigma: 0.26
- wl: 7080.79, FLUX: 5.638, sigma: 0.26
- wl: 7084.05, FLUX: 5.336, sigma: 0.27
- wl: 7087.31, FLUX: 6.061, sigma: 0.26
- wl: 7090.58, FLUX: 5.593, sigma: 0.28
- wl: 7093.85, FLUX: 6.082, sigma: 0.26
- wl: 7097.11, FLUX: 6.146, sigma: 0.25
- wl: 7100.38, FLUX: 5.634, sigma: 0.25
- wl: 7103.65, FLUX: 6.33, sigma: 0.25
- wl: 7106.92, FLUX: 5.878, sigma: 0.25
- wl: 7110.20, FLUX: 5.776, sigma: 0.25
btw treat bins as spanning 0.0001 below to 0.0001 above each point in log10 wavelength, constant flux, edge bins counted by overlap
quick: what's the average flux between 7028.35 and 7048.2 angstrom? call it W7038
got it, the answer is 6.05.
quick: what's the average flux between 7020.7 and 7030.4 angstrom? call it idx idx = 6.06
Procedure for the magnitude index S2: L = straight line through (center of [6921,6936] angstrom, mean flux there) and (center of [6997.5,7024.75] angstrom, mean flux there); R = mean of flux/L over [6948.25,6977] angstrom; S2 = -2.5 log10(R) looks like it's 0.03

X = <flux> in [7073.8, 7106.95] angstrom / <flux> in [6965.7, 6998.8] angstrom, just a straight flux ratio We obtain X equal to 0.98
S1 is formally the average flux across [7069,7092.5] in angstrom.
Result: 5.83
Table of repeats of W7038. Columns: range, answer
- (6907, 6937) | 6.36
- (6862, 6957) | 6.23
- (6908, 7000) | 6.17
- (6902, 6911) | 6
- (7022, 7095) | 5.98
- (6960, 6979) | 6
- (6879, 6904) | 6.24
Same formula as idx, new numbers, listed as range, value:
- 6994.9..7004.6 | 5.97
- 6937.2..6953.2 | 6.18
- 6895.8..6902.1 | 6.36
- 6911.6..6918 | 6.58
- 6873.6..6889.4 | 6.26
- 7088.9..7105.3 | 5.96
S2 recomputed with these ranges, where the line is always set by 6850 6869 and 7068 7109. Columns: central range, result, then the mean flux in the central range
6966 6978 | 0.00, 6.01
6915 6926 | -0.04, 6.32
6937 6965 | -0.01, 6.1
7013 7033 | -0.02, 6.08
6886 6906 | -0.03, 6.24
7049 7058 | 0.00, 5.92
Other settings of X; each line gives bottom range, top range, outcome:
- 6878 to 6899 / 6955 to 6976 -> 0.95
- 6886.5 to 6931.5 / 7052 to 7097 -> 0.94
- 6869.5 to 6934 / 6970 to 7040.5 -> 0.96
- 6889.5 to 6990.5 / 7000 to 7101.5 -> 0.97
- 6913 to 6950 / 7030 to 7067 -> 0.96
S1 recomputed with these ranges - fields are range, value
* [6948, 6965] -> 6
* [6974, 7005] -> 6.03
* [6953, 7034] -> 6.04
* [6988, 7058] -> 6.03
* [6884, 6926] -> 6.29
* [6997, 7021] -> 6.04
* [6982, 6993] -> 5.99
